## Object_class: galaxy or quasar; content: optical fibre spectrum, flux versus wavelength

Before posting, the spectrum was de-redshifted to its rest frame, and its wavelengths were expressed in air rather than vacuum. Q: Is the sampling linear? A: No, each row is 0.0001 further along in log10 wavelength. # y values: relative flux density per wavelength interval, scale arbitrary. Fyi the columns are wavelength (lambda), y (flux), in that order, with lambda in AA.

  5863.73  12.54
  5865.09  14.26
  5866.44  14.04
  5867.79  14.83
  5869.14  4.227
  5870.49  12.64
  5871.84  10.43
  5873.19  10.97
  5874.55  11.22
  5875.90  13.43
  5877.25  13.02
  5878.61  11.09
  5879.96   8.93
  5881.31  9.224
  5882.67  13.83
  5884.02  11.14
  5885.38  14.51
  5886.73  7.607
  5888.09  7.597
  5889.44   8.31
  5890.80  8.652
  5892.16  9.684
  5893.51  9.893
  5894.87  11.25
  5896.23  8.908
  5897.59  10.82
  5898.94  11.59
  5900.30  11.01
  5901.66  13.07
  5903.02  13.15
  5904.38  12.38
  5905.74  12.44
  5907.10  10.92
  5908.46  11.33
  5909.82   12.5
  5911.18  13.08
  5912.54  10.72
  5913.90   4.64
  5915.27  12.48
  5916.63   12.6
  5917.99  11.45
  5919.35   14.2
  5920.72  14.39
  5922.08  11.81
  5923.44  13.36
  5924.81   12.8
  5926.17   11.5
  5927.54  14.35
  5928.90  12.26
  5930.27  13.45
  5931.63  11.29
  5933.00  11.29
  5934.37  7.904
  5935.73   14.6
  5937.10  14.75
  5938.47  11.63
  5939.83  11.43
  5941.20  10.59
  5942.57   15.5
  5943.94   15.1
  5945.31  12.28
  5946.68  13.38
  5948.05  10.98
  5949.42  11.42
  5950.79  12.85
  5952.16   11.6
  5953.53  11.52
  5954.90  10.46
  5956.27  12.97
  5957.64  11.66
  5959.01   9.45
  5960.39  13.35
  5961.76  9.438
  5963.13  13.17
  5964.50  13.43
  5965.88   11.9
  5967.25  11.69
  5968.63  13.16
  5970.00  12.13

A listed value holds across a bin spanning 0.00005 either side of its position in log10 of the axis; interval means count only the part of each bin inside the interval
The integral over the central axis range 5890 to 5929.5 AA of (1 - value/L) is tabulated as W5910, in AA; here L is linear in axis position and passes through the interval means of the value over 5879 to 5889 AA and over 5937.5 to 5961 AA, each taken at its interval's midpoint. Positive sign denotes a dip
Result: -1.9 AA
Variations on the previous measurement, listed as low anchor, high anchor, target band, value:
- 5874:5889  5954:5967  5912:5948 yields -2.5 AA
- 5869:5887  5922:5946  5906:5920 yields 0.7 AA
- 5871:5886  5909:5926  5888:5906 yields 1.7 AA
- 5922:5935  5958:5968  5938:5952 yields -0.7 AA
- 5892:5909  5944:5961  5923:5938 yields -1.0 AA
